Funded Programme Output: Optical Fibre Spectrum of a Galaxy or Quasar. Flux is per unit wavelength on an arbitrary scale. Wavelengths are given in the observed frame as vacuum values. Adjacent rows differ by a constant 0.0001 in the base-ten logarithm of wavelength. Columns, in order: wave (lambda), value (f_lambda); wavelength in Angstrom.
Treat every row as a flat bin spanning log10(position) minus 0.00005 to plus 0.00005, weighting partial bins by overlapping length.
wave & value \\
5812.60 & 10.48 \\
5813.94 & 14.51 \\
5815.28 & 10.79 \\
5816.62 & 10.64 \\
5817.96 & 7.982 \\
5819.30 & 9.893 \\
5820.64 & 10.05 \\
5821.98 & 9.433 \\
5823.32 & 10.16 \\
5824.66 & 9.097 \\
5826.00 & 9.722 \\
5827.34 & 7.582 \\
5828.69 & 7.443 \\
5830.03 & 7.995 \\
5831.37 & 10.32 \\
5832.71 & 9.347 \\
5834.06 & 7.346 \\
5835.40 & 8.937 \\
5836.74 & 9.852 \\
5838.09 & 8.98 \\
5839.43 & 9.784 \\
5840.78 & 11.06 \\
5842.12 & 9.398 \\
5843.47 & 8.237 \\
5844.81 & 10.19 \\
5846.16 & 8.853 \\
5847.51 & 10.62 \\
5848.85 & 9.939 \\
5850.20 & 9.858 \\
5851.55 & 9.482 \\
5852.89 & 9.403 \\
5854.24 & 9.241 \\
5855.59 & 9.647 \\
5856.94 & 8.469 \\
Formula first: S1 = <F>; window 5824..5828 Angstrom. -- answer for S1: 8.81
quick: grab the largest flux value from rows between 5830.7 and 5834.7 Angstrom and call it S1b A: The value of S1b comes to 10.32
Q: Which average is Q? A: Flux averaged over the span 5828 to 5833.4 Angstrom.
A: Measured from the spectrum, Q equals 8.76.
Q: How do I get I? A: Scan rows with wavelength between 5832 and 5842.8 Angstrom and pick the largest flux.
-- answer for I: 11.06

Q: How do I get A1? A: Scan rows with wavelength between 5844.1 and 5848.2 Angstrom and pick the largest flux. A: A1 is 10.62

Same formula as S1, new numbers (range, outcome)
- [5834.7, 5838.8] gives 9.26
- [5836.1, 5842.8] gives 9.8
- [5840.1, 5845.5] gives 9.71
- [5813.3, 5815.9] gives 12.7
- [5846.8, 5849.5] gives 10.3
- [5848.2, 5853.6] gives 9.67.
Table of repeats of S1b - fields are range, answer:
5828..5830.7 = 7.995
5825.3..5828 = 9.722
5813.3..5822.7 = 14.51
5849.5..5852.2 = 9.858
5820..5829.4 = 10.16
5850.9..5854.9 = 9.482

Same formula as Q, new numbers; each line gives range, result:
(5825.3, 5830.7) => 8.19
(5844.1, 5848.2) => 9.88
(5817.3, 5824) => 9.51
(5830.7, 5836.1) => 9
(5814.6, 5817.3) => 10.7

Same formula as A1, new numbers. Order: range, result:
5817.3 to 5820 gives 9.893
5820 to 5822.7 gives 10.05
